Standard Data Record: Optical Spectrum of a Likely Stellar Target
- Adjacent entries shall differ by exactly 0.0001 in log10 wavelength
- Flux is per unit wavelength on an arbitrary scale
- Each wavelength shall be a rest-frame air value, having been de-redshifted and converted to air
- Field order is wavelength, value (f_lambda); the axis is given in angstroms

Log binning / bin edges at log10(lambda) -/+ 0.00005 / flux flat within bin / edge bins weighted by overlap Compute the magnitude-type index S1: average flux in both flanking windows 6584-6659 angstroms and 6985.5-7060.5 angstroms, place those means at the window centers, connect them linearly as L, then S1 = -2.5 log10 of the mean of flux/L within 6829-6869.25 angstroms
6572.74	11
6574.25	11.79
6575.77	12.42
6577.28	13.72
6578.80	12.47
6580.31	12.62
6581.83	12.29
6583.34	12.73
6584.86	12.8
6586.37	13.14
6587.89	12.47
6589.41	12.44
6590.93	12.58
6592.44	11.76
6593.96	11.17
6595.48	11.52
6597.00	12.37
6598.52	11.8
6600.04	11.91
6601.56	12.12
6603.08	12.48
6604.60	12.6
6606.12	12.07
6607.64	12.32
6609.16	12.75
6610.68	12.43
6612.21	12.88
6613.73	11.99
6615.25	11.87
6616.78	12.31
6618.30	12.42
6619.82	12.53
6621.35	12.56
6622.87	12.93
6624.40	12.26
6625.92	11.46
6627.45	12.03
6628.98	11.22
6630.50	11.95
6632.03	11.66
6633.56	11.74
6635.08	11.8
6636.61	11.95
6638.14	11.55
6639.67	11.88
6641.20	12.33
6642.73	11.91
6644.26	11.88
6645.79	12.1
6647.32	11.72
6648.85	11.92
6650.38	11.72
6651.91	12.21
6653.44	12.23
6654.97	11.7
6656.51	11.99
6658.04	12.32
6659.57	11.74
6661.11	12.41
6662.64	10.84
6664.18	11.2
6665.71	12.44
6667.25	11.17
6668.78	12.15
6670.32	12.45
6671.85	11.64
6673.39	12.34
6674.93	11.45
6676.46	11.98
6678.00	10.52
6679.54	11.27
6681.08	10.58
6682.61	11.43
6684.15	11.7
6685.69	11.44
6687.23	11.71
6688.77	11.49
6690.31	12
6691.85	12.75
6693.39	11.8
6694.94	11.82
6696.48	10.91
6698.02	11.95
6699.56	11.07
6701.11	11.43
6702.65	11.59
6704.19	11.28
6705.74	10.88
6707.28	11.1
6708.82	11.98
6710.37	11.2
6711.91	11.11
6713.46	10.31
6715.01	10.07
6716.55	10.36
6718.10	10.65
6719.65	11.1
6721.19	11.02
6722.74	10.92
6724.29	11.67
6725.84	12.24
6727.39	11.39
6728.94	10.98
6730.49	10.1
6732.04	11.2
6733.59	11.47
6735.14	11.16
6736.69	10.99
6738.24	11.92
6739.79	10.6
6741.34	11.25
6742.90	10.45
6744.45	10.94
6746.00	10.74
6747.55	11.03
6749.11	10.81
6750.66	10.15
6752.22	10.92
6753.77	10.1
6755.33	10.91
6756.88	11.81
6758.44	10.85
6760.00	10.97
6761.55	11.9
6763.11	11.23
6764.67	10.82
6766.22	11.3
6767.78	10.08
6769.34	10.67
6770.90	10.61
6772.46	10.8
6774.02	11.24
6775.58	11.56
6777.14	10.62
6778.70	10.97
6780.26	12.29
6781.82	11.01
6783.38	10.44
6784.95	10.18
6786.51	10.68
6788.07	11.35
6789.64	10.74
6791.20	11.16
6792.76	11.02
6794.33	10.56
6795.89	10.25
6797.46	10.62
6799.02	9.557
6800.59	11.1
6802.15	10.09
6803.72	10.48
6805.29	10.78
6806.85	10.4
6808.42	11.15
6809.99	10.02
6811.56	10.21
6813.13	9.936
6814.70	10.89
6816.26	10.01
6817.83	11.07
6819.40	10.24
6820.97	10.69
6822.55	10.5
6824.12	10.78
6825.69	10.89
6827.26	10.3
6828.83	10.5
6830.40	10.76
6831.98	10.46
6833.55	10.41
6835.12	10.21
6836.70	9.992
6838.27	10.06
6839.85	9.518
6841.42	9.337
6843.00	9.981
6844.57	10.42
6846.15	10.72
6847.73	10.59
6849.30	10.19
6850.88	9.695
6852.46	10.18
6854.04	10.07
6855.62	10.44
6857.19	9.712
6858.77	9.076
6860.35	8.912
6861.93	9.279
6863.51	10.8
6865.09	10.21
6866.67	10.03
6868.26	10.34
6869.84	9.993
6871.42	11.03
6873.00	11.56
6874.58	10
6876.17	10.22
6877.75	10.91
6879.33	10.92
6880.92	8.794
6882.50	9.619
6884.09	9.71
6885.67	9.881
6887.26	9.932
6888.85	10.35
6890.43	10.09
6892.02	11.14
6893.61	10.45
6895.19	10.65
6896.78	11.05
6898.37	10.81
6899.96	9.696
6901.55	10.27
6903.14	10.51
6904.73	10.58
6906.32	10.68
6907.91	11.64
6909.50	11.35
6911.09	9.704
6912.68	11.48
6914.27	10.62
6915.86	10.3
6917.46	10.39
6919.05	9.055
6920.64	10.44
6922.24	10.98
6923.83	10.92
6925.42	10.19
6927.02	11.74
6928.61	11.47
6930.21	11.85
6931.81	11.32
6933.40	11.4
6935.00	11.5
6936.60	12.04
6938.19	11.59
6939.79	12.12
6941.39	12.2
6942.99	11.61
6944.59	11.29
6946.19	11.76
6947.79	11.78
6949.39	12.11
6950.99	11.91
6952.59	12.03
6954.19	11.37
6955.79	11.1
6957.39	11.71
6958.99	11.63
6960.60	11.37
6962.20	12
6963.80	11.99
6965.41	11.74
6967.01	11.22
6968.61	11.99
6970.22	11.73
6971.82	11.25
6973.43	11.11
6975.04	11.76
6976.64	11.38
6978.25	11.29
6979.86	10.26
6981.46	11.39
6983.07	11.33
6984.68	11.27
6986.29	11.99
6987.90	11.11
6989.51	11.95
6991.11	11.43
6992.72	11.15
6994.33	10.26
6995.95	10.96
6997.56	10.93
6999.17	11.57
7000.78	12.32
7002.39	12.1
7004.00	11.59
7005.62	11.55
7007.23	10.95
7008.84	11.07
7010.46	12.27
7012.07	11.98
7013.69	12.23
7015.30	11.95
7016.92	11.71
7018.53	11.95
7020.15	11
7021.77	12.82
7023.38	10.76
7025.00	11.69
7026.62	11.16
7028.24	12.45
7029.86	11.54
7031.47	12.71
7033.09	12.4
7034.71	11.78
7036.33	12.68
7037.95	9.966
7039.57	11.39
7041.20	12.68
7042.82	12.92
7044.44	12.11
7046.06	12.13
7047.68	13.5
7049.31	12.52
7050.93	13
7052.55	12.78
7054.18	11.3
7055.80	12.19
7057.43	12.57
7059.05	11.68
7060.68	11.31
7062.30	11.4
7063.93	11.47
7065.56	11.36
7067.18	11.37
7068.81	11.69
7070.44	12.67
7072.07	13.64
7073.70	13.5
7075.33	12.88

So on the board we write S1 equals 0.19 mag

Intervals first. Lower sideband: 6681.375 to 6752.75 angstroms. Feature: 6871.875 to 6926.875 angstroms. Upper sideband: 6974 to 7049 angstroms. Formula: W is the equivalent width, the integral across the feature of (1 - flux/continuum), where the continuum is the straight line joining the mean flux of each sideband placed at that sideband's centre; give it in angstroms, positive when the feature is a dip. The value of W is 5.0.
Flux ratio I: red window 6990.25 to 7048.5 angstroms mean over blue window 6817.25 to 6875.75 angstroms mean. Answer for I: 1.1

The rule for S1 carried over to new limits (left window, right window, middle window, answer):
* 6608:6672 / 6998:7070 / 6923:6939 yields 0.049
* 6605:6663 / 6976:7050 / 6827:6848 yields 0.162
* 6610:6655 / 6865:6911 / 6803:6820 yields 0.044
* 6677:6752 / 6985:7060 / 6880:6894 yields 0.158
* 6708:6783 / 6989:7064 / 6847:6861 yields 0.148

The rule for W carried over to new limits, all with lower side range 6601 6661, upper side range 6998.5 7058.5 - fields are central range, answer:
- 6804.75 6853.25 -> 6.81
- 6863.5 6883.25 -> 2.79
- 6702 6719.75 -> 1.63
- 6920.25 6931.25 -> 0.82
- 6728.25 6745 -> 1.47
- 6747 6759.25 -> 1.26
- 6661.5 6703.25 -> 1.64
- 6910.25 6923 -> 1.74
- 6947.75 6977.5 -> 0.90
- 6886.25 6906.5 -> 2.62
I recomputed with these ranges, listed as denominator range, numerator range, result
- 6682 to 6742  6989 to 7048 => 1.04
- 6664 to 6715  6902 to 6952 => 0.97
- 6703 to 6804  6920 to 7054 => 1.07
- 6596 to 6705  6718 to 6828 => 0.91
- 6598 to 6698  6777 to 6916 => 0.87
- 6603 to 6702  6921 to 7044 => 0.98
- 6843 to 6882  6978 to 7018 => 1.13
